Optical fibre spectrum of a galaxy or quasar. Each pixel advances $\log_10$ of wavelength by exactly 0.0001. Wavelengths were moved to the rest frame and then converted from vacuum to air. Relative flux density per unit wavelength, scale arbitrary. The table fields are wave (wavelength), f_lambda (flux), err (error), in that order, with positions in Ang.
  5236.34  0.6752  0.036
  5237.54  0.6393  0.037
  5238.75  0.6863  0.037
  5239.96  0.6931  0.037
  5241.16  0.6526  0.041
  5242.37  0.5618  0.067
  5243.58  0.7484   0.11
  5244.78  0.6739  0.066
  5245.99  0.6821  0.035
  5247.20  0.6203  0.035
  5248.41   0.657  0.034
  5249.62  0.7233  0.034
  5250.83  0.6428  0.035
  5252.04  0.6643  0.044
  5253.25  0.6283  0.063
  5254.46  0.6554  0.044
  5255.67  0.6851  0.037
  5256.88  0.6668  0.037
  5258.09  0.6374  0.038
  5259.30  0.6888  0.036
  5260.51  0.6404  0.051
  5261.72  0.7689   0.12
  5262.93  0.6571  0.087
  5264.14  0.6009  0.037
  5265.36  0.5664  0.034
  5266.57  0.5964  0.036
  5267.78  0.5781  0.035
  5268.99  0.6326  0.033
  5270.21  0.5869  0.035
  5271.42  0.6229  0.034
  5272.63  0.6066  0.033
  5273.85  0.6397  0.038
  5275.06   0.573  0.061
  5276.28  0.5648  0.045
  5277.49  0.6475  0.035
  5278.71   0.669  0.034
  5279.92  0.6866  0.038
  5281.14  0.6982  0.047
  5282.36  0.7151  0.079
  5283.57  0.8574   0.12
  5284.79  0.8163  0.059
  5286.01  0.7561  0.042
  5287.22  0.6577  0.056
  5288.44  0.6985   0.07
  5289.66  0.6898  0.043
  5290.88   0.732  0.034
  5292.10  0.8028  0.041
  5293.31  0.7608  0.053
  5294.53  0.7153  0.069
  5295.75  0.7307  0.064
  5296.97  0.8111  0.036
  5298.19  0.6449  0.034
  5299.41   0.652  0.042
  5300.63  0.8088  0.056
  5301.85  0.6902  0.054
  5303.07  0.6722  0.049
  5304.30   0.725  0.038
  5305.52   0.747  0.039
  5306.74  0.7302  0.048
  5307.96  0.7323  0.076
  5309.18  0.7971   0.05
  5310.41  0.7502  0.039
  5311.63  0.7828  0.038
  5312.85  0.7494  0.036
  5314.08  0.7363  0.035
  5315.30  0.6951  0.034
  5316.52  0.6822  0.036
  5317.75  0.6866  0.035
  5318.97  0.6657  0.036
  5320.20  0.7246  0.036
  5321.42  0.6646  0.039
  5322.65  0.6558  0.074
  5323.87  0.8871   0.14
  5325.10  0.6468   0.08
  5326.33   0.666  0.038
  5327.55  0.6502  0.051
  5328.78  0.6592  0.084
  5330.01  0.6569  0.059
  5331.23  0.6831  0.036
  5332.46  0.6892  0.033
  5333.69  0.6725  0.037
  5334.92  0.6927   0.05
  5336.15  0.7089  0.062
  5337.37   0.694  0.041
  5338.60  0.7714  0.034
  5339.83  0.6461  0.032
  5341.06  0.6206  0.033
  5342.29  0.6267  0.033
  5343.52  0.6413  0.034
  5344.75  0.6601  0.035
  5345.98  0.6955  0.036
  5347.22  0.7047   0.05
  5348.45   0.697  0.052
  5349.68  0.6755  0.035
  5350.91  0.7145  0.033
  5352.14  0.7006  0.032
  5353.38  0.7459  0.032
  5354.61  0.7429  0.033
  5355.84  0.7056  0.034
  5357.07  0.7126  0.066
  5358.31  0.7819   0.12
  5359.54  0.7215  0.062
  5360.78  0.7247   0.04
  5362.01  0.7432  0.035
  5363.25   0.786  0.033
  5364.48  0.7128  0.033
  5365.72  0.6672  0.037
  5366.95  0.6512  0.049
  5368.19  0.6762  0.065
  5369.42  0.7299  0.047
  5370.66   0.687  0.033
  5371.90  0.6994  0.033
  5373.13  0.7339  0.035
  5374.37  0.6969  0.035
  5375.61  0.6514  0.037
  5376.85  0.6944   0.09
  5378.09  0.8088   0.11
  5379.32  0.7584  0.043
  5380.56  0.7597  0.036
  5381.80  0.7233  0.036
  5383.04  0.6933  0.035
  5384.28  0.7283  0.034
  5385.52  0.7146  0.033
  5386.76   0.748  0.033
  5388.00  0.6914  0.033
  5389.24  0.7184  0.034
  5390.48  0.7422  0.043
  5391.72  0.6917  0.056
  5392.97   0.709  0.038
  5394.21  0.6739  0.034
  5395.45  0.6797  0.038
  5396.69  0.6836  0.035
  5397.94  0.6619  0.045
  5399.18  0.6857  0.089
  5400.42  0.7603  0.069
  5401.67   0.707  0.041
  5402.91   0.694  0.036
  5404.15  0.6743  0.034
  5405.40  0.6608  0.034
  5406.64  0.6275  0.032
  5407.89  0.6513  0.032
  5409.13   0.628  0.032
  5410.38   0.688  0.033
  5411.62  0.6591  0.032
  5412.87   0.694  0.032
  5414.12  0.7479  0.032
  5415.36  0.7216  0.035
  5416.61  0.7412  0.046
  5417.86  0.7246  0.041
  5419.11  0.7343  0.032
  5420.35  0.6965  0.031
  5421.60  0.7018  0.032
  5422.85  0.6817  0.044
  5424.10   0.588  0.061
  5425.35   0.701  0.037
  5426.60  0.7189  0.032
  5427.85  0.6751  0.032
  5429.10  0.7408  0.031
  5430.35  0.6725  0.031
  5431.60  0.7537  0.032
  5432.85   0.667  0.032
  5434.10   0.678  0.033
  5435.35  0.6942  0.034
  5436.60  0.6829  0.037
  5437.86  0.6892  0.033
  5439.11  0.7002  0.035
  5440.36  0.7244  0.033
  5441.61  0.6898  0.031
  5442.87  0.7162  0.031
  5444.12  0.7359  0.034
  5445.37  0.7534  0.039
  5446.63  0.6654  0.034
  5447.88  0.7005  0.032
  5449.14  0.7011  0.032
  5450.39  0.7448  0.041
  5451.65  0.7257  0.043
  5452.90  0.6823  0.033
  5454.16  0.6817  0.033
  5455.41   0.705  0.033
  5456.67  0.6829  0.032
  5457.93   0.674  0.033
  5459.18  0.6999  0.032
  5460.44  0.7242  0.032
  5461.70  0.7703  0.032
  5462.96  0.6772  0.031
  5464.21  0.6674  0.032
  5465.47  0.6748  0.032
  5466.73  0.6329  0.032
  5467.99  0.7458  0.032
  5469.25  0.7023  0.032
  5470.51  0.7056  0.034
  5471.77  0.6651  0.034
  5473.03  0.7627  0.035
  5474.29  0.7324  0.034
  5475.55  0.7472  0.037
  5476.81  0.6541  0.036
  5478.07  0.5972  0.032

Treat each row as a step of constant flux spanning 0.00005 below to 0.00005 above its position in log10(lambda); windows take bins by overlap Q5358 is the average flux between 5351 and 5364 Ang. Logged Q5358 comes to 0.735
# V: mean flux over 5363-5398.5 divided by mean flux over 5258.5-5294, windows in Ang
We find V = 1.05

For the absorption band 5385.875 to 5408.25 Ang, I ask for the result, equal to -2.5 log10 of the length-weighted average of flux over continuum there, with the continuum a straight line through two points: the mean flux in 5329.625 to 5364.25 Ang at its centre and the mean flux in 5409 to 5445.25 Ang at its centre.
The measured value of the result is 0.01 mag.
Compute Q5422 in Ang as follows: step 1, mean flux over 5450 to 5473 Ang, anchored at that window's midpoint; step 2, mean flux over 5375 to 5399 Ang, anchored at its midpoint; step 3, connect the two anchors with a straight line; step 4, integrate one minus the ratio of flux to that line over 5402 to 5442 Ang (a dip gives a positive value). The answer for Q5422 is 0.8 Ang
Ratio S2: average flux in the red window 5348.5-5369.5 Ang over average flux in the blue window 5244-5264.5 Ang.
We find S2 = 1.1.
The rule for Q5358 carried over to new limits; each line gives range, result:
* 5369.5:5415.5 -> 0.701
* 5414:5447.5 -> 0.703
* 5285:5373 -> 0.709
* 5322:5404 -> 0.703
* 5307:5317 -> 0.741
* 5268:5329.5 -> 0.703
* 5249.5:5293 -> 0.668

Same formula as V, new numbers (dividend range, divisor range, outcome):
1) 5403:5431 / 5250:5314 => 1.00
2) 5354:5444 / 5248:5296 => 1.05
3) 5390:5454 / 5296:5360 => 0.99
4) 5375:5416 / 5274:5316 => 0.97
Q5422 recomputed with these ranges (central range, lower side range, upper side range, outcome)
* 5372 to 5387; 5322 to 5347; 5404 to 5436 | -0.8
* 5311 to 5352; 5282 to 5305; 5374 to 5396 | 2.0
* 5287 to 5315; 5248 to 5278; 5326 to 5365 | -2.8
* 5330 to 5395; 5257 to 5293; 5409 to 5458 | -1.8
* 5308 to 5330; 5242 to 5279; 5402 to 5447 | -1.7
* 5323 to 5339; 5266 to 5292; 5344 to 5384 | 0.0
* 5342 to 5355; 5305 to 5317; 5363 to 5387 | 0.6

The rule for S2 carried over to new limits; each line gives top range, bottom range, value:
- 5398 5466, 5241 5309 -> 1.02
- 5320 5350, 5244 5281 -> 1.06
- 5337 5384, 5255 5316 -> 1.02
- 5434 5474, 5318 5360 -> 1.01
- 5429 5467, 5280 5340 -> 0.98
